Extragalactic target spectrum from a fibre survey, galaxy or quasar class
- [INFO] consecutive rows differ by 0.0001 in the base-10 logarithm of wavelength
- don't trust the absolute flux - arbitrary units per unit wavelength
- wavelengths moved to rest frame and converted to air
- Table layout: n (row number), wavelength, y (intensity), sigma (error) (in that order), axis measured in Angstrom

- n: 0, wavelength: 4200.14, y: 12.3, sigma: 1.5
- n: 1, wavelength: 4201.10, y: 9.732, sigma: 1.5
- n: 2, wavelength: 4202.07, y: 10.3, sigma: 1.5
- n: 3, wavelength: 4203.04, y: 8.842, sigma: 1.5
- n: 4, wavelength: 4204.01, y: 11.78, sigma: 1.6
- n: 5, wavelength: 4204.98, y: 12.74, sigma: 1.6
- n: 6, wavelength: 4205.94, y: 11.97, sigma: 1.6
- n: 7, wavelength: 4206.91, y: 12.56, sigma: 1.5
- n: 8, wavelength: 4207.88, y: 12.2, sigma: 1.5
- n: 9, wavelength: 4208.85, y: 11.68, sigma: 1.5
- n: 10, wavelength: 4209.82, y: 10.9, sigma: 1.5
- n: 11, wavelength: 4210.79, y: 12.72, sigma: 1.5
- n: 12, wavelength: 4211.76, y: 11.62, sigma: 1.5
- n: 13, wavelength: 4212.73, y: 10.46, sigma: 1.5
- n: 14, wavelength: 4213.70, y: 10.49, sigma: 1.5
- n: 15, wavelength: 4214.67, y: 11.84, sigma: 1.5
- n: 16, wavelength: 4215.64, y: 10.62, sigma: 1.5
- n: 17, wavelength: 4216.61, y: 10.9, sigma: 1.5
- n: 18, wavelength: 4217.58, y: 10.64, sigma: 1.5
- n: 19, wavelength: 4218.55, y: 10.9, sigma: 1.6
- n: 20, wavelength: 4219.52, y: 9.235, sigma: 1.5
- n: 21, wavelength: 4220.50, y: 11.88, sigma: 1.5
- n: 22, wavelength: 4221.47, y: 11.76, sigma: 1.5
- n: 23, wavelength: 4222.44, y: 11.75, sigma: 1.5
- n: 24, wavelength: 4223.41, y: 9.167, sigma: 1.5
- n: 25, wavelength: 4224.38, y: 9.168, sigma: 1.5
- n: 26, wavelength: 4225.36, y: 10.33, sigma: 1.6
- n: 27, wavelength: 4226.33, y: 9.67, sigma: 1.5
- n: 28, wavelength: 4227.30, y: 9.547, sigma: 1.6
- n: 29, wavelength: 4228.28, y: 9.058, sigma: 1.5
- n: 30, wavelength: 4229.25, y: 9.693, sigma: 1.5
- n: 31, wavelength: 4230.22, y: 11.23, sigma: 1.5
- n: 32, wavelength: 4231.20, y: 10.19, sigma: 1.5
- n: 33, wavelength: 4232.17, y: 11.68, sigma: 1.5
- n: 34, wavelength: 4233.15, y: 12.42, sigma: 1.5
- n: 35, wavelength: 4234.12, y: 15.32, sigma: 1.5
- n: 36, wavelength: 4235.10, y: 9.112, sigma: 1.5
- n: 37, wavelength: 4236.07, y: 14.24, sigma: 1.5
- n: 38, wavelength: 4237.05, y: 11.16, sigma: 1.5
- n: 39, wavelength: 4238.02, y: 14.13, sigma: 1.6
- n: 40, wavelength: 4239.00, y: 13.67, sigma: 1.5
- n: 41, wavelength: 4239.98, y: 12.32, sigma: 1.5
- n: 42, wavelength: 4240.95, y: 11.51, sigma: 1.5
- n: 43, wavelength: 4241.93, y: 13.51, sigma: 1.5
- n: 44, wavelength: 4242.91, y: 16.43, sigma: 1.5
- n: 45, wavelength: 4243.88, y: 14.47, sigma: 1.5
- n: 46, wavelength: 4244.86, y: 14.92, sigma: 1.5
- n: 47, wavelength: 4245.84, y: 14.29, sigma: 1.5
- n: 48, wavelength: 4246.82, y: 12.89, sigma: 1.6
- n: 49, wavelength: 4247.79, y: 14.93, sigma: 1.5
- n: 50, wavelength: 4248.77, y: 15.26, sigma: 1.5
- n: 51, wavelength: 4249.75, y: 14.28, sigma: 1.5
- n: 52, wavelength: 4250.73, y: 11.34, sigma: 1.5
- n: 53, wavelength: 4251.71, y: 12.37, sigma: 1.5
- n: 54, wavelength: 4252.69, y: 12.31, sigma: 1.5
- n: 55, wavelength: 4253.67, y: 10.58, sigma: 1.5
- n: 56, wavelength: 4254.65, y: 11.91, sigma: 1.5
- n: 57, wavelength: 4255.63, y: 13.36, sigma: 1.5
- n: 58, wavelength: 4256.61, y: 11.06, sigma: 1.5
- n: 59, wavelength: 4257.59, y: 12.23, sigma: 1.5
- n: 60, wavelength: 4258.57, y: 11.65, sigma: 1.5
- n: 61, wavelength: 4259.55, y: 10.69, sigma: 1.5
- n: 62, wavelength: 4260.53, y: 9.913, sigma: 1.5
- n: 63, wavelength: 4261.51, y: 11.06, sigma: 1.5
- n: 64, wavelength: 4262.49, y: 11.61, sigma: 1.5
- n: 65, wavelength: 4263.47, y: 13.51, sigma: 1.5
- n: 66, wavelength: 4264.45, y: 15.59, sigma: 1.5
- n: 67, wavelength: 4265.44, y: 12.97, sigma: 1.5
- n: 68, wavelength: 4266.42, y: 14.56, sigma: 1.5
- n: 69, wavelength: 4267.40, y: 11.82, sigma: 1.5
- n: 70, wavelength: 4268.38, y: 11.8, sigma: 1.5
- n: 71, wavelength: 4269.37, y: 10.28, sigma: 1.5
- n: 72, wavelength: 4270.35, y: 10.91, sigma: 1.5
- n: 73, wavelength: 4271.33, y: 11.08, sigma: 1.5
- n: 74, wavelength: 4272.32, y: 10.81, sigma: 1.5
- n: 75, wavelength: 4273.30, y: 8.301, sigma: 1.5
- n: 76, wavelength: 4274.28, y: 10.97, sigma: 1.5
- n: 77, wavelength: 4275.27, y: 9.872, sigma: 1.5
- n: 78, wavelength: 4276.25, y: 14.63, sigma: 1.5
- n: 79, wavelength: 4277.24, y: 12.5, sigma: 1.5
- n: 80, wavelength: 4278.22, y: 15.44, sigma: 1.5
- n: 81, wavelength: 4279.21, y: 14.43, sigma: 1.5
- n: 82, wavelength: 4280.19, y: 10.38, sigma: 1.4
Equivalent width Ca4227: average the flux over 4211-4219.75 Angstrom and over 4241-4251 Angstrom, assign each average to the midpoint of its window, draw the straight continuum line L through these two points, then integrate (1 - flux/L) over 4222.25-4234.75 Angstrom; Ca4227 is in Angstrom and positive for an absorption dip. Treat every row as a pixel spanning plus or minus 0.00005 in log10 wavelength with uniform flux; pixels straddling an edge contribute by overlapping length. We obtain 1.7 Angstrom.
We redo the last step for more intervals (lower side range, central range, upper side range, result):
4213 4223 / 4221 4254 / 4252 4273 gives -2.4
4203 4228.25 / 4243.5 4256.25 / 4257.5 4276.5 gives -2.0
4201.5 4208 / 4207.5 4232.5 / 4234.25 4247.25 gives 3.0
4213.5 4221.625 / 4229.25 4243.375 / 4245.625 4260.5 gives -0.9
